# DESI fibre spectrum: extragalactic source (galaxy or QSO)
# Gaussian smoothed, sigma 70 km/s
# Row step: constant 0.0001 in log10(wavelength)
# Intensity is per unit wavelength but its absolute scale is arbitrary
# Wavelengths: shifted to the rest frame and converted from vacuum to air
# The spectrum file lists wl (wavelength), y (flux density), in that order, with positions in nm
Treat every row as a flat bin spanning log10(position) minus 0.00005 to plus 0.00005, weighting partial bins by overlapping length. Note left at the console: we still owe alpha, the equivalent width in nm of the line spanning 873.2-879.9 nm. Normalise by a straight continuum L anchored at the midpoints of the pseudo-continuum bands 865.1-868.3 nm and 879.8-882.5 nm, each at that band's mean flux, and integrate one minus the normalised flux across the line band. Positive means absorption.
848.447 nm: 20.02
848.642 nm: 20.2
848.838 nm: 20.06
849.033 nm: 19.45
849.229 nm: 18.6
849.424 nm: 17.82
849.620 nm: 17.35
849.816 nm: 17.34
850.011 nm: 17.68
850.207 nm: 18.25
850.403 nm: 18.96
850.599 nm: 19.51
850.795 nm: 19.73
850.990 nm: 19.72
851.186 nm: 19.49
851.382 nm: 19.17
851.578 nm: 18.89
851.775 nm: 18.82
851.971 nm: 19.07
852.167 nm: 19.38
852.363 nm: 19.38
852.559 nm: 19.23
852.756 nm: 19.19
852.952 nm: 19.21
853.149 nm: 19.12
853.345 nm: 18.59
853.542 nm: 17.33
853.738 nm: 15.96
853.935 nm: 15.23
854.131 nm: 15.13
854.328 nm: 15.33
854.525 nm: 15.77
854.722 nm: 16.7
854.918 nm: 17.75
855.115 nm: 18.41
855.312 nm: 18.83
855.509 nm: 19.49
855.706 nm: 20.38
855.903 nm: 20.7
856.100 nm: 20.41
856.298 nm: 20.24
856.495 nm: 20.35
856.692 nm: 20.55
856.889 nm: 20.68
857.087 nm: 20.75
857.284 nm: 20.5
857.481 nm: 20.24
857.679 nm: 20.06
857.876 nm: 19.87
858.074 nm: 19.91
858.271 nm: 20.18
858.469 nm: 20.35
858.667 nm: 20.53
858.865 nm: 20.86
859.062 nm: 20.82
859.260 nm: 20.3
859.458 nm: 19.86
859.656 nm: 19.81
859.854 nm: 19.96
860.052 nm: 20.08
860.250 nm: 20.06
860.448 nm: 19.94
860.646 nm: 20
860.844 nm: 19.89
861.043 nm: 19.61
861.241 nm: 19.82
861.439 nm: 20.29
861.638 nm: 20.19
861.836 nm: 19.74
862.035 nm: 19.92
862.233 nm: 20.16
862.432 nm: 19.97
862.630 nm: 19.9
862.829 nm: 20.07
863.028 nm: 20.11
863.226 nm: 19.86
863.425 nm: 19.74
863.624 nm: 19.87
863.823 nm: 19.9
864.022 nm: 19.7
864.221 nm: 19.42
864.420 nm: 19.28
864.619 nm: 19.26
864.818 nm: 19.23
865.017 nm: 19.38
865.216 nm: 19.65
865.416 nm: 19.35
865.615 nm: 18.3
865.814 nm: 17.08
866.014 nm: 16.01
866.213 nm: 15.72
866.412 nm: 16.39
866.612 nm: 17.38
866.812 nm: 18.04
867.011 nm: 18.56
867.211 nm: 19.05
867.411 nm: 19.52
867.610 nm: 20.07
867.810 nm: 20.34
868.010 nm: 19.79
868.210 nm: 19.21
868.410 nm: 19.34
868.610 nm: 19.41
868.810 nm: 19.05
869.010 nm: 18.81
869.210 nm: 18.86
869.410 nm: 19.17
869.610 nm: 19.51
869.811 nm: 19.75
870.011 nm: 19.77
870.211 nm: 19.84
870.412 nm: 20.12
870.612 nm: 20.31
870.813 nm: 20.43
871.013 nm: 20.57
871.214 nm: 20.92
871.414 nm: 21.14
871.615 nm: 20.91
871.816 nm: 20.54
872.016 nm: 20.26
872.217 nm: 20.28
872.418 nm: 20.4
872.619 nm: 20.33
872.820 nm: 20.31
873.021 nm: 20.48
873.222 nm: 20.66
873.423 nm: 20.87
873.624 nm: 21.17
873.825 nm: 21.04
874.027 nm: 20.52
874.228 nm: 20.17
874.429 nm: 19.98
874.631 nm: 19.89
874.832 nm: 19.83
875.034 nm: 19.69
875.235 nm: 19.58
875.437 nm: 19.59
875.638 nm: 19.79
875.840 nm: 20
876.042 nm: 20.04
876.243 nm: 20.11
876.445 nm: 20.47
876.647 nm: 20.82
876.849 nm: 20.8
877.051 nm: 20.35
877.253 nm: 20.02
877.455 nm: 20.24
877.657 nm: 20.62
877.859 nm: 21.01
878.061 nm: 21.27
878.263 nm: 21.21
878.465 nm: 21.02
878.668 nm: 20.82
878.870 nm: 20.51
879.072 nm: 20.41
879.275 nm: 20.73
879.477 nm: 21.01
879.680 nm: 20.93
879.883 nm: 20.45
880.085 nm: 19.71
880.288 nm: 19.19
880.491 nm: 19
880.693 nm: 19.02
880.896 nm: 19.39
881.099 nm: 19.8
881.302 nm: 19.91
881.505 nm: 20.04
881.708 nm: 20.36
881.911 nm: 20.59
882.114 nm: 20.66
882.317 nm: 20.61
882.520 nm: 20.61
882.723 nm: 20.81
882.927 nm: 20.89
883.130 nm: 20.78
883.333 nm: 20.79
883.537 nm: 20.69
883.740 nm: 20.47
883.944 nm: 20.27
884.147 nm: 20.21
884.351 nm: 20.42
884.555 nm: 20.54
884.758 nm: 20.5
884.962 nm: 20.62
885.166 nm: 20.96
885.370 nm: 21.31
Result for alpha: -0.350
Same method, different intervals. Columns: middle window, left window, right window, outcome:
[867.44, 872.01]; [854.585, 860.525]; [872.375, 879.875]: 0.08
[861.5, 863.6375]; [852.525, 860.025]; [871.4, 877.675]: -0.04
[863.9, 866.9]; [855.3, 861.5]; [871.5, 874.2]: 0.31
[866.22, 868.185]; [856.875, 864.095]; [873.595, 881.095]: 0.15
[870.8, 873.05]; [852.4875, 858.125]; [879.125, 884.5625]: -0.09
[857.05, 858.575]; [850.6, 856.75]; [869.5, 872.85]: -0.09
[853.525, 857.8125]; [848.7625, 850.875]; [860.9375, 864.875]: 0.10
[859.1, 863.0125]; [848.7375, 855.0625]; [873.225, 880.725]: -0.21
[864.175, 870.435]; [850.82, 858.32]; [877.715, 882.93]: 0.25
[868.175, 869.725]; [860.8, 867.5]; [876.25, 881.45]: 0.03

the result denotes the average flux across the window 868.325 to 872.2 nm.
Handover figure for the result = 19.9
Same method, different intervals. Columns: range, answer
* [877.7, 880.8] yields 20.4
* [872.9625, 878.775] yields 20.4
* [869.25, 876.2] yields 20.2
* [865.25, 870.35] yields 18.8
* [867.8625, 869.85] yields 19.3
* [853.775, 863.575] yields 19.6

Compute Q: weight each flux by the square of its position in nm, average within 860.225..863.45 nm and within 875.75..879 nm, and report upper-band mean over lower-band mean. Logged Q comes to 1.07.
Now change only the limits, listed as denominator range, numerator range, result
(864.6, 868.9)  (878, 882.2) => 1.12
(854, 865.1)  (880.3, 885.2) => 1.09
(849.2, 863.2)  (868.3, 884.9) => 1.10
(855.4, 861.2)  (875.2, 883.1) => 1.06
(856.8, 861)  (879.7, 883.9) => 1.05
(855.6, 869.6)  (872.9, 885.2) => 1.08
